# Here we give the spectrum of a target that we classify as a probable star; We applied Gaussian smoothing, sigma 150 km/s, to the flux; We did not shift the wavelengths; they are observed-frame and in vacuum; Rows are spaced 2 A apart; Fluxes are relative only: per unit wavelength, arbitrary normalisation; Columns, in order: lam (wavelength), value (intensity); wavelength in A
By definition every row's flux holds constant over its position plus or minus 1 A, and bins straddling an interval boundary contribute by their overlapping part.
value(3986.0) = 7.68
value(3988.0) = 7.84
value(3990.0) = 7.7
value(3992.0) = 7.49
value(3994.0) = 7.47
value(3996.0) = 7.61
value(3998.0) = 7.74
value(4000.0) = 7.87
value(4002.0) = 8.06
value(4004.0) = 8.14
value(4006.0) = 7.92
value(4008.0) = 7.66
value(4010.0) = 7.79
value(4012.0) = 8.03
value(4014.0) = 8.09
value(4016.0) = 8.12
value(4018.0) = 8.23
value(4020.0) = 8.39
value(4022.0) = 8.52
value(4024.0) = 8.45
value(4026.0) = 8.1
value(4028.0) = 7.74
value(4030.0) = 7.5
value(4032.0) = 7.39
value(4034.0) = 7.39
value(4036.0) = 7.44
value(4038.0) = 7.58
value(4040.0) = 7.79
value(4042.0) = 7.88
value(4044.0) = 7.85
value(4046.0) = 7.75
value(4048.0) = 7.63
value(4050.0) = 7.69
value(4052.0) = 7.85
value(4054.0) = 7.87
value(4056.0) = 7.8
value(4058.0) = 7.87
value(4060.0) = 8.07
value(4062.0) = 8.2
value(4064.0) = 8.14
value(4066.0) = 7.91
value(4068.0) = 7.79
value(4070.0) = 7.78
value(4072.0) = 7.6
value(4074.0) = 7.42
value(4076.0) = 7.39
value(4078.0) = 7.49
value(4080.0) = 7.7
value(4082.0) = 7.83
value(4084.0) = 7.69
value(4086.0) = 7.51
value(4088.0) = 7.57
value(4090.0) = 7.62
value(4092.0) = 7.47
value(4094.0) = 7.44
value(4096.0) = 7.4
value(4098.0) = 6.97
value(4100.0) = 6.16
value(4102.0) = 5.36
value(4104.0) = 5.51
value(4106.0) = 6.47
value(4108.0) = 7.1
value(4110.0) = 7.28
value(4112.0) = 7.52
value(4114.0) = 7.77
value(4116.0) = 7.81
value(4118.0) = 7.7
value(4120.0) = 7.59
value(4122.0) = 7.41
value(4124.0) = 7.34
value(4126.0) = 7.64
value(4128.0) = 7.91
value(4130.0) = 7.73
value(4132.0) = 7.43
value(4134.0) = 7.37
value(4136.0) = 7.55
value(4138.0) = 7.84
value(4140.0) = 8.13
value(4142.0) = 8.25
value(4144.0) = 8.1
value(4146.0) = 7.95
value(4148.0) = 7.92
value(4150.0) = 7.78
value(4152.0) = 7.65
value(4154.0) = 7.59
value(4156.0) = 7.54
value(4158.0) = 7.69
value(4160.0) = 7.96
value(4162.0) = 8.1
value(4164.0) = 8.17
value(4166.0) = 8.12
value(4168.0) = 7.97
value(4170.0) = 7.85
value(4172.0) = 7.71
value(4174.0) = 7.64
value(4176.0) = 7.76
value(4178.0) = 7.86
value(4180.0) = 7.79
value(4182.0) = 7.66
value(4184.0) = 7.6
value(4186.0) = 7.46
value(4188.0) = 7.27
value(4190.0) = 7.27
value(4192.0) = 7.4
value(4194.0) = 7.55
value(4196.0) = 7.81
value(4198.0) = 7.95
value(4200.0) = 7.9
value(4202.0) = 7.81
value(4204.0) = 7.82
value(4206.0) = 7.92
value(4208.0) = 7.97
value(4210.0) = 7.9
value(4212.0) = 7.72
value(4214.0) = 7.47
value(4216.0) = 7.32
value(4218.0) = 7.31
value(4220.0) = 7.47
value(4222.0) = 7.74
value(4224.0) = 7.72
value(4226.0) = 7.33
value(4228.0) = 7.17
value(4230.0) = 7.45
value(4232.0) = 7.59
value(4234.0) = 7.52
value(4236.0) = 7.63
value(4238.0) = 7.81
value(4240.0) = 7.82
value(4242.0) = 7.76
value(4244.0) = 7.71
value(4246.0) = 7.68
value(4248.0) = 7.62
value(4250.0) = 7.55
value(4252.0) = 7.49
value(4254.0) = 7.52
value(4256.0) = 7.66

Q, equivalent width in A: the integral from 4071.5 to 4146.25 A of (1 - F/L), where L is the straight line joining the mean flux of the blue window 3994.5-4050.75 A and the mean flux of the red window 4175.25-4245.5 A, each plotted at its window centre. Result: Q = 3.3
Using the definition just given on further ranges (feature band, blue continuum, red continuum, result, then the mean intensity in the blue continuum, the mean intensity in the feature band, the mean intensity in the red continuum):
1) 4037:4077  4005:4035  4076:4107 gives -1.5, 7.95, 7.79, 7.09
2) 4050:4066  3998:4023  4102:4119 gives -0.8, 8.06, 7.95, 7.04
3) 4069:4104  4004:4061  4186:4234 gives 2.4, 7.88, 7.27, 7.6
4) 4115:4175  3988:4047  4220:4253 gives -0.6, 7.85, 7.78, 7.6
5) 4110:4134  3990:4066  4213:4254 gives 0.4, 7.87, 7.6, 7.56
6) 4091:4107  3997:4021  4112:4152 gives 2.5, 8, 6.6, 7.74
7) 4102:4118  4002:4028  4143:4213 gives 1.8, 8.1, 7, 7.78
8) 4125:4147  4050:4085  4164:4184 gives 0.0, 7.79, 7.81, 7.82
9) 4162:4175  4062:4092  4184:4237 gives -0.5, 7.69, 7.92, 7.6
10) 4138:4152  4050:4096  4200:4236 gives -0.6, 7.72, 7.98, 7.61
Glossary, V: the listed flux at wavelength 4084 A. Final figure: 7.69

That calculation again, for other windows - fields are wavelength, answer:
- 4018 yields 8.23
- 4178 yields 7.86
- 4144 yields 8.1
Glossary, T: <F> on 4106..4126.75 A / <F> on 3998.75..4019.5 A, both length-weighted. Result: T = 0.93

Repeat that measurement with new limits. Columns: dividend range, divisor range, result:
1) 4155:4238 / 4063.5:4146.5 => 1.03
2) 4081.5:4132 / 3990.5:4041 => 0.93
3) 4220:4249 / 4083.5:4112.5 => 1.09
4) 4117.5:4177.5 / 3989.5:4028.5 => 0.98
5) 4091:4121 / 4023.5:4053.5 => 0.91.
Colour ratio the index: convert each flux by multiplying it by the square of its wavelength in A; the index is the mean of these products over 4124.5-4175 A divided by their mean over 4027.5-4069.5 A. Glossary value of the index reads 1.06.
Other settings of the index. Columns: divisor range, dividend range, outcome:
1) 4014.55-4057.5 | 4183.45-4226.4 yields 1.05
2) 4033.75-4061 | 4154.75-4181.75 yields 1.07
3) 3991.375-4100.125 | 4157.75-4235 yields 1.07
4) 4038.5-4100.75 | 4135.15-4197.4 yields 1.06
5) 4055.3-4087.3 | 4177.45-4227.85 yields 1.05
